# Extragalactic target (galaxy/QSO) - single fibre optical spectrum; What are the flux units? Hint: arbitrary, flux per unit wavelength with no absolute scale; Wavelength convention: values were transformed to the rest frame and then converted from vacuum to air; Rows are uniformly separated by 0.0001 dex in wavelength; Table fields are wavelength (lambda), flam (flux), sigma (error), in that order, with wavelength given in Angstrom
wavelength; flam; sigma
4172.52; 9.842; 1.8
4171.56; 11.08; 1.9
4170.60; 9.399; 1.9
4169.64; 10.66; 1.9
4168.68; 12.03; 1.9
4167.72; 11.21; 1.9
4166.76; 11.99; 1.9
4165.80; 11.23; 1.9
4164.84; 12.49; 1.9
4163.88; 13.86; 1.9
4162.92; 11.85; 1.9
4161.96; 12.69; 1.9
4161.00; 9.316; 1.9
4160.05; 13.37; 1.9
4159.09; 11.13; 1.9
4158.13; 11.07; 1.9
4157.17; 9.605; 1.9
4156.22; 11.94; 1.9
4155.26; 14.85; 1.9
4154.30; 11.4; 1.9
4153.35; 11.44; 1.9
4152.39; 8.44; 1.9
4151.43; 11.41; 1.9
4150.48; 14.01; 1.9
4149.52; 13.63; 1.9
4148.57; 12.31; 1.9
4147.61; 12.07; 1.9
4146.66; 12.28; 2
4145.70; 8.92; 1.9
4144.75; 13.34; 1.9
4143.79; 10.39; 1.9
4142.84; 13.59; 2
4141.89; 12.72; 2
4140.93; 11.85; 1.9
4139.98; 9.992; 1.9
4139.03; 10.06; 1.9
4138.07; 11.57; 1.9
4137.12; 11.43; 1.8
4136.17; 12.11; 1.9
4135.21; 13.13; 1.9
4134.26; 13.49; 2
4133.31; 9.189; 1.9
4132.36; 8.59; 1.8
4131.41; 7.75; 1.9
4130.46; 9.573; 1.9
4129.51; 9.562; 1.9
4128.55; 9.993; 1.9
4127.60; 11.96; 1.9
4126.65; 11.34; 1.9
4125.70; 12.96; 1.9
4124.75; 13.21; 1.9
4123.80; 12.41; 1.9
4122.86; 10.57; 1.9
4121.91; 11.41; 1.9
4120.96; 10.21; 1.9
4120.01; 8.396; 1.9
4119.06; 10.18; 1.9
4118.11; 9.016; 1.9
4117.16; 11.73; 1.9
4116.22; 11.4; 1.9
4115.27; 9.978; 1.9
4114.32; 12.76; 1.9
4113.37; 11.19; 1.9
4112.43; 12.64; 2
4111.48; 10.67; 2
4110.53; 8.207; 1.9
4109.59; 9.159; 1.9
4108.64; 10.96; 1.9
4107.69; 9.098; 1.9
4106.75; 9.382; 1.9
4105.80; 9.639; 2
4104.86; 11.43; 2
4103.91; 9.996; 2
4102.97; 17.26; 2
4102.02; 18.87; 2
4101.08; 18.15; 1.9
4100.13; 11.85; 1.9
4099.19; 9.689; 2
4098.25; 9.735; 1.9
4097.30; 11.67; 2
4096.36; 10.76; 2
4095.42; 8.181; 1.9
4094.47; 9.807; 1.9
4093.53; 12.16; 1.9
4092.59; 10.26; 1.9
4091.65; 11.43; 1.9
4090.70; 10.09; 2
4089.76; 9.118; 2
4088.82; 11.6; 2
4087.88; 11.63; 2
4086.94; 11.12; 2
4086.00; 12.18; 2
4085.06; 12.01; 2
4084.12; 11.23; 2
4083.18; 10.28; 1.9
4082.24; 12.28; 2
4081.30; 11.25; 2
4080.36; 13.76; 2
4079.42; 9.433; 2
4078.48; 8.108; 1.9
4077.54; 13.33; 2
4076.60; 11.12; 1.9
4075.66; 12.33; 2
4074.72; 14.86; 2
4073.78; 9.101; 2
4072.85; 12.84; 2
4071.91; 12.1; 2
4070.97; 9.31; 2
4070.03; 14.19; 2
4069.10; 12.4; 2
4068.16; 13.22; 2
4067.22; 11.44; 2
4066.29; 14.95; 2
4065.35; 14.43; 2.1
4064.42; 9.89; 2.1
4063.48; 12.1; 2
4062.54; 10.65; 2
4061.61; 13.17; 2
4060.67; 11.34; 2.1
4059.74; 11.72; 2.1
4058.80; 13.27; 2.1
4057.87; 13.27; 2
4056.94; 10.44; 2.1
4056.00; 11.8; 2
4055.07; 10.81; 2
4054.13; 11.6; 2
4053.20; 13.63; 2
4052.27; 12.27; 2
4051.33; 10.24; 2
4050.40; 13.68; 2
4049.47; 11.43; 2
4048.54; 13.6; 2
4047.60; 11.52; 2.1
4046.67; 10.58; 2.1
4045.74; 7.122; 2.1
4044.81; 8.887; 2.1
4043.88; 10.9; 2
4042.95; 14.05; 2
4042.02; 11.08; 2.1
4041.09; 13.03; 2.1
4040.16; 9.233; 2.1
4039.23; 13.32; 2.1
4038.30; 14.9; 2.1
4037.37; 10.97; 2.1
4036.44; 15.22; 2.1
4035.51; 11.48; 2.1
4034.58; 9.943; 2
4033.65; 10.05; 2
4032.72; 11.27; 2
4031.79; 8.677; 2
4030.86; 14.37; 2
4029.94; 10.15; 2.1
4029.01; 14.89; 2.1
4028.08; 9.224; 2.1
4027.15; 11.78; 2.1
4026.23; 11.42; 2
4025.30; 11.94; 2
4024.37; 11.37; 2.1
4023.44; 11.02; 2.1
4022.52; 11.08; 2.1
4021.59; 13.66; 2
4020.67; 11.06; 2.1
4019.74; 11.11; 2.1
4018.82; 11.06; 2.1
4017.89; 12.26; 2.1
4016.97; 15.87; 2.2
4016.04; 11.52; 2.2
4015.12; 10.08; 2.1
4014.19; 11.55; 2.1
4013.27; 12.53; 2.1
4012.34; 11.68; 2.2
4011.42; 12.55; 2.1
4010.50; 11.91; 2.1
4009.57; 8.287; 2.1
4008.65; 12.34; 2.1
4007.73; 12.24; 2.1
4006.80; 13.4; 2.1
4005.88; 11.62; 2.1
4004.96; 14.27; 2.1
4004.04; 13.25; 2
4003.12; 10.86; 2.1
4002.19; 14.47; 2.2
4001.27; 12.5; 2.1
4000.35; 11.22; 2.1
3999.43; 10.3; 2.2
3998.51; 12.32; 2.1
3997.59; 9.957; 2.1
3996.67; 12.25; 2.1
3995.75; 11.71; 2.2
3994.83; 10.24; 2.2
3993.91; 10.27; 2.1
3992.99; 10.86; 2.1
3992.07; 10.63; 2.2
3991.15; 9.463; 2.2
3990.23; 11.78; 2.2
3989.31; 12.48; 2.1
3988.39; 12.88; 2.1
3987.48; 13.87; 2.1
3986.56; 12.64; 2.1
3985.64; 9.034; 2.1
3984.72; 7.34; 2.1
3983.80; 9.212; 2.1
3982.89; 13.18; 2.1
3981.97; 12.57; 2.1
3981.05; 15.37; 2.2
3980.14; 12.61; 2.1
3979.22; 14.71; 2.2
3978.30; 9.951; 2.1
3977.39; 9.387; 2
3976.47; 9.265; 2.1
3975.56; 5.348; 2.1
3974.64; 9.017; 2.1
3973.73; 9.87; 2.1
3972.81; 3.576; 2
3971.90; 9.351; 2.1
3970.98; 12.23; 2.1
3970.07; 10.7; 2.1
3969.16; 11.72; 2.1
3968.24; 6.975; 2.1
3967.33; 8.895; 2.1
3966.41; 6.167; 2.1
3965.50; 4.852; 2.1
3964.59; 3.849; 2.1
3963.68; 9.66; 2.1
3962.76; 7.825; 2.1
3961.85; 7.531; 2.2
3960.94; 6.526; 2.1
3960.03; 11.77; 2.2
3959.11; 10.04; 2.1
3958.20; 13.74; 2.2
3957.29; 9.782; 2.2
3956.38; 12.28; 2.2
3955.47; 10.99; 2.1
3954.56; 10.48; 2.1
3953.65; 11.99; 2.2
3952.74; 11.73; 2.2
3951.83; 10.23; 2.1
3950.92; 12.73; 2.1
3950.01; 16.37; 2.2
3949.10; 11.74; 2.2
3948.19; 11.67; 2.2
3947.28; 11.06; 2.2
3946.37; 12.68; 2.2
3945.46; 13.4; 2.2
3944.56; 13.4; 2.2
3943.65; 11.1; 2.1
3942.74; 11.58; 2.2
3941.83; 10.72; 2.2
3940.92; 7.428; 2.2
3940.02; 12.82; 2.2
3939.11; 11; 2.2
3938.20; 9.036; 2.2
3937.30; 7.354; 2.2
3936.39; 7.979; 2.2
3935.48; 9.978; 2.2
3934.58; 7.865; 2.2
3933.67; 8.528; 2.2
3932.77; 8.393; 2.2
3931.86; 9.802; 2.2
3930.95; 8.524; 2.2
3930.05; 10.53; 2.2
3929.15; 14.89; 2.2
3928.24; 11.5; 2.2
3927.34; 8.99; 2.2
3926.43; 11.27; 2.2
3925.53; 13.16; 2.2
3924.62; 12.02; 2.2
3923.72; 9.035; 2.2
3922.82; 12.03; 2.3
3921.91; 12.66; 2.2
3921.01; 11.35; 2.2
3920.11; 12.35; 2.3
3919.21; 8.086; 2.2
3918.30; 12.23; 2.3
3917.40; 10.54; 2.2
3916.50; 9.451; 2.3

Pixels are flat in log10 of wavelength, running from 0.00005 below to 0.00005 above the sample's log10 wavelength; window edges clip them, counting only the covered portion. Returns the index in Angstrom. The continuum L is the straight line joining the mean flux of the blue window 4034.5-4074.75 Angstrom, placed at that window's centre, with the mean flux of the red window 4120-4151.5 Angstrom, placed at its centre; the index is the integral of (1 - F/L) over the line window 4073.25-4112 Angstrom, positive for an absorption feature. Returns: 1.3 Angstrom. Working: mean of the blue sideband 11.9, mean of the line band 11.3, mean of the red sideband 11.4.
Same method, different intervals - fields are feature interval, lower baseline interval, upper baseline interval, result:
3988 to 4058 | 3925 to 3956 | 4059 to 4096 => -2.4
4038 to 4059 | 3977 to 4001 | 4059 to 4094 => -0.2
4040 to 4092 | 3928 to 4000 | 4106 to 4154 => -4.2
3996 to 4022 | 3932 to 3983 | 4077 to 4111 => -3.5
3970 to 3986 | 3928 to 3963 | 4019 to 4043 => 1.4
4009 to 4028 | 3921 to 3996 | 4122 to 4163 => -1.5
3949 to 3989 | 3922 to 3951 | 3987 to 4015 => 3.9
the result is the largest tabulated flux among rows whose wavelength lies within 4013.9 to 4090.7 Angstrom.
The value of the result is 15.87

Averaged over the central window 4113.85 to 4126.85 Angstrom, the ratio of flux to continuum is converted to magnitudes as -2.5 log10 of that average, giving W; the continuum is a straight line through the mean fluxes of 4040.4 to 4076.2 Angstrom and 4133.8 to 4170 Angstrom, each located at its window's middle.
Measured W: 0.070 mag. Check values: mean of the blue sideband 11.9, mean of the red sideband 11.8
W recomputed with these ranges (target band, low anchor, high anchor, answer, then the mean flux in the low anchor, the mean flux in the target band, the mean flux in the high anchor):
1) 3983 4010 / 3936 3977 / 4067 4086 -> -0.089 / 9.96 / 11.5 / 11.7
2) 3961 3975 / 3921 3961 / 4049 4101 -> 0.343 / 11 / 8.1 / 11.6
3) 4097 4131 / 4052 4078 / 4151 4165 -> 0.059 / 12.2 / 11.3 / 11.6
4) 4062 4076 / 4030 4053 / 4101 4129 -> -0.069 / 11.6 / 12.3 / 11.4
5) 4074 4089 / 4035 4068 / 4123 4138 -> 0.002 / 12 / 11.6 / 11.1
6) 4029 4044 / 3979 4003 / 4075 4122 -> -0.043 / 11.6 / 11.9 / 11.2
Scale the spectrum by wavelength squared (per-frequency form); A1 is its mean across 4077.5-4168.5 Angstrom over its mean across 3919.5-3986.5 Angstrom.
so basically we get 1.19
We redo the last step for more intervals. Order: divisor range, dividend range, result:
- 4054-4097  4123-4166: 1.03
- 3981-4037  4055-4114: 1.03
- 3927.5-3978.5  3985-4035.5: 1.20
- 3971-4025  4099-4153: 1.07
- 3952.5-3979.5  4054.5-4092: 1.33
